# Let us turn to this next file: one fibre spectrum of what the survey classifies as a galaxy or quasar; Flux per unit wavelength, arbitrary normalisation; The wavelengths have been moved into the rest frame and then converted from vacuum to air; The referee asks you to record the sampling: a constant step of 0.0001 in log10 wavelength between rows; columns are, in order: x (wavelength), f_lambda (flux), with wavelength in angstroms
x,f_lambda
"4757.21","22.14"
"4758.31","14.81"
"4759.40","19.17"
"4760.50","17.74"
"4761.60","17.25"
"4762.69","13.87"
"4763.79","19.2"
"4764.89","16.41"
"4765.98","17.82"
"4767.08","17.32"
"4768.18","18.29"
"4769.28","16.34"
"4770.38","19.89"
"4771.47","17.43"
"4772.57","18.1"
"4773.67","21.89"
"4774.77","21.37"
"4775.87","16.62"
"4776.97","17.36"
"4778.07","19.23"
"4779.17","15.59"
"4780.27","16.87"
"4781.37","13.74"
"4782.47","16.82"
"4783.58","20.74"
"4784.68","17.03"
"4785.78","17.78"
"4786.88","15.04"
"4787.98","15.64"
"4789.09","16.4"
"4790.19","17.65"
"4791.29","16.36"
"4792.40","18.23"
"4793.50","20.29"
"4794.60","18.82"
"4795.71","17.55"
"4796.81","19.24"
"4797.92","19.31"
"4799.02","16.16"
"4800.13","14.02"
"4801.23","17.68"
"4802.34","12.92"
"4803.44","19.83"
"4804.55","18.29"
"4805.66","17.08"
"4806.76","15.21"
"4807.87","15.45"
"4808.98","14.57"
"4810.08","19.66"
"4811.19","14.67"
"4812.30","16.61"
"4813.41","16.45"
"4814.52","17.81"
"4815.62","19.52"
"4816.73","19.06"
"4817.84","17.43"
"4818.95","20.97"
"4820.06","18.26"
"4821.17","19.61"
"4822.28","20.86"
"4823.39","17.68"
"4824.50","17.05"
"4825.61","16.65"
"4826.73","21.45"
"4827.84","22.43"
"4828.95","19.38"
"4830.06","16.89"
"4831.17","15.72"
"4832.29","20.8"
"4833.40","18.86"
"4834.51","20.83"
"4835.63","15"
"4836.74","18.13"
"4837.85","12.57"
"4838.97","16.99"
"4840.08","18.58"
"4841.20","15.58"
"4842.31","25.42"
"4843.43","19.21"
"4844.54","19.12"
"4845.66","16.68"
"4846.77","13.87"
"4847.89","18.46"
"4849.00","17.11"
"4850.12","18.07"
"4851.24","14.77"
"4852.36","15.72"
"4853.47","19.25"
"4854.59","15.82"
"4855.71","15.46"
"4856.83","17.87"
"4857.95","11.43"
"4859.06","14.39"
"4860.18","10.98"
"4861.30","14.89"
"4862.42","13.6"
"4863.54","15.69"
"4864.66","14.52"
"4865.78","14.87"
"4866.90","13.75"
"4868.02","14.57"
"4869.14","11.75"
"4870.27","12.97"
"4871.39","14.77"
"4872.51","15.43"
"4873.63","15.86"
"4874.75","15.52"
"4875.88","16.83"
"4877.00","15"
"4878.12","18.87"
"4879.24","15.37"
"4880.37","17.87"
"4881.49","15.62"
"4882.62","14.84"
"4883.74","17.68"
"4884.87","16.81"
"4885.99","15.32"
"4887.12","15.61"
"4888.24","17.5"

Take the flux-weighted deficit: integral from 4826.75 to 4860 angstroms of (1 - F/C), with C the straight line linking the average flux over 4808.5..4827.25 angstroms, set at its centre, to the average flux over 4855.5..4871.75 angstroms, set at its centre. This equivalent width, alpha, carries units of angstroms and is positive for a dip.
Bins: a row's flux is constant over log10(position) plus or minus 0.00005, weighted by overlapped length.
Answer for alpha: -3.1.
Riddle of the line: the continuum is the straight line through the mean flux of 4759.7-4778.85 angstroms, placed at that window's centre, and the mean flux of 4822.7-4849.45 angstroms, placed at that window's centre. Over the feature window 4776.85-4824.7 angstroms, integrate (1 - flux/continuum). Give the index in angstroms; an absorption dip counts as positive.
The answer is 1.7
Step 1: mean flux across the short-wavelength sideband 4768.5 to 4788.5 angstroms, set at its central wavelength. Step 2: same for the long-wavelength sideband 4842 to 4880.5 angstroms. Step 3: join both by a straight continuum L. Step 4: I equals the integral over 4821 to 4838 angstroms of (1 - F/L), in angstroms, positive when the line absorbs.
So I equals -2.0 angstroms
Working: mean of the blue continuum 17.7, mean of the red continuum 15.8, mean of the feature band 18.5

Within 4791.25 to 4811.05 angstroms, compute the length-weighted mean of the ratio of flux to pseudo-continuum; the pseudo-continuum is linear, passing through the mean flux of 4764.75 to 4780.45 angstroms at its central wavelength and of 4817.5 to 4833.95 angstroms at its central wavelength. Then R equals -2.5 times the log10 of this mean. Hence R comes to 0.081 mag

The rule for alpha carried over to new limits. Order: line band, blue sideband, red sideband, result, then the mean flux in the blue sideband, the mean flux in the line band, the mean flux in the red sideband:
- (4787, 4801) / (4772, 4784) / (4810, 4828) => 0.6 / 18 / 17.4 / 18.5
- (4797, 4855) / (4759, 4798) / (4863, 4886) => -4.0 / 17.7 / 17.7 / 15.4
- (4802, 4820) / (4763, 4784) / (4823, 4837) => 1.0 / 17.9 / 17.3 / 18.5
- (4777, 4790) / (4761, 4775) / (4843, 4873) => 0.5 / 18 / 16.8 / 15.4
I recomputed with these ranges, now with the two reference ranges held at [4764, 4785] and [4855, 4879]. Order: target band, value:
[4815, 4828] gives -2.3 angstroms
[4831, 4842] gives -1.2 angstroms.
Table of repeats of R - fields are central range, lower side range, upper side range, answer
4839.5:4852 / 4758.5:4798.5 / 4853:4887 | -0.13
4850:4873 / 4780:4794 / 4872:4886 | 0.12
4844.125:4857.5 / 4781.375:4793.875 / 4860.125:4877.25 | -0.11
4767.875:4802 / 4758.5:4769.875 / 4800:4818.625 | -0.03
